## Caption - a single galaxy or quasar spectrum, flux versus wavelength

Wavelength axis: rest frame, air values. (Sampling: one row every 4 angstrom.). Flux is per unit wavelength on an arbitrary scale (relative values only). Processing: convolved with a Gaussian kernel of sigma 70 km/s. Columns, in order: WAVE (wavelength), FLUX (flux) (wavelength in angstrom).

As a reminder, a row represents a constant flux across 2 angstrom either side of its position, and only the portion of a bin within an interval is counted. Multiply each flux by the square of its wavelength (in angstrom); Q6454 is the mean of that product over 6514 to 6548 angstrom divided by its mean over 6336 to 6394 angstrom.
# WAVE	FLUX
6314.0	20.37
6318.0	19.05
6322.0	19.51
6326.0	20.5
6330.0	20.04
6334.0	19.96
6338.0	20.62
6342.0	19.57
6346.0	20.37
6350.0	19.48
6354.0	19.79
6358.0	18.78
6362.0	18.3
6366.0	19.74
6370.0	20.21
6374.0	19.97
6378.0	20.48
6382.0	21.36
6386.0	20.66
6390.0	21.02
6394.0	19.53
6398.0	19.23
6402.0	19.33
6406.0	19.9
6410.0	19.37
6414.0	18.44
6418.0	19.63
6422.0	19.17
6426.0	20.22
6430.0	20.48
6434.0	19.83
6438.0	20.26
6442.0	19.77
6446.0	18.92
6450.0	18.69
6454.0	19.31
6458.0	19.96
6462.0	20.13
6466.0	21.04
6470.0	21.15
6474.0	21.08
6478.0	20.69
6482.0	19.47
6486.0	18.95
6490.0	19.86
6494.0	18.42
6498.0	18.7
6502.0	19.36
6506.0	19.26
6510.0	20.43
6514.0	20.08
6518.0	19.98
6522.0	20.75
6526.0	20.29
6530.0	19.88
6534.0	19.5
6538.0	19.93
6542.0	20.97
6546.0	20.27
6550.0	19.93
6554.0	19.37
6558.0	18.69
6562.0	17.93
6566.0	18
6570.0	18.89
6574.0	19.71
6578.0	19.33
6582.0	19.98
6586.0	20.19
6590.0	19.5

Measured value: 1.06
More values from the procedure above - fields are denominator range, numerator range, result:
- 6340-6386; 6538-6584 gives 1.04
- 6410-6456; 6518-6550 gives 1.07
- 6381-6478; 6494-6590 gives 1.02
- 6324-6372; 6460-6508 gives 1.05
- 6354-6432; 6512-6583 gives 1.04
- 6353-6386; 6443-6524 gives 1.03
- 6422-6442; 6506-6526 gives 1.03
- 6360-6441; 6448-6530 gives 1.03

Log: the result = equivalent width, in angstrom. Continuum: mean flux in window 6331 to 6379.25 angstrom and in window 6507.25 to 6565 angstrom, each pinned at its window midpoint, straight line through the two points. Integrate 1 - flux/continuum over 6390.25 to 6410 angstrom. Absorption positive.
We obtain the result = 0.2 angstrom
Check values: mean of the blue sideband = 19.8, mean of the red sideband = 19.8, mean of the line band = 19.6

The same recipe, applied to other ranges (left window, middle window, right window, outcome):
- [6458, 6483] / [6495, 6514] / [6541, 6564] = 0.6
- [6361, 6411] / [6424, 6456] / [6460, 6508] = 0.3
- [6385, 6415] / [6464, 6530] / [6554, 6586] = -2.2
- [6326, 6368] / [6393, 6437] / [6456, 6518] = 0.5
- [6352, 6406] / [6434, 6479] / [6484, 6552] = -0.5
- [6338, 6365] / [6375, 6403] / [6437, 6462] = -1.1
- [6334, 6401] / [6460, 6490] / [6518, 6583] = -0.9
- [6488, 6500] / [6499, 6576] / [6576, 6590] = -1.0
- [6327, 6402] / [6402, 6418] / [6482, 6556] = 0.5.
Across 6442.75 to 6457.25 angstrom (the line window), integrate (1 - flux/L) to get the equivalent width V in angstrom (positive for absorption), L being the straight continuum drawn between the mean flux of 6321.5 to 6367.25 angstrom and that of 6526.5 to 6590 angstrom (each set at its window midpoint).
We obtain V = 0.4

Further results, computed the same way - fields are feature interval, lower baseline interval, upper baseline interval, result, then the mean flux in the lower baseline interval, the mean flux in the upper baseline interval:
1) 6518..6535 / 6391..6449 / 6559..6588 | -0.8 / 19.6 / 19.1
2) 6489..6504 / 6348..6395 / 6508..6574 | 0.5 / 20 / 19.7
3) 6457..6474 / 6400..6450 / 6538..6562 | -0.9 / 19.6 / 19.7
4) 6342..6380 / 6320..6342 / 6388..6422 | 0.3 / 20.1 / 19.5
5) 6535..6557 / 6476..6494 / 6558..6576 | -1.3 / 19.6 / 18.6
